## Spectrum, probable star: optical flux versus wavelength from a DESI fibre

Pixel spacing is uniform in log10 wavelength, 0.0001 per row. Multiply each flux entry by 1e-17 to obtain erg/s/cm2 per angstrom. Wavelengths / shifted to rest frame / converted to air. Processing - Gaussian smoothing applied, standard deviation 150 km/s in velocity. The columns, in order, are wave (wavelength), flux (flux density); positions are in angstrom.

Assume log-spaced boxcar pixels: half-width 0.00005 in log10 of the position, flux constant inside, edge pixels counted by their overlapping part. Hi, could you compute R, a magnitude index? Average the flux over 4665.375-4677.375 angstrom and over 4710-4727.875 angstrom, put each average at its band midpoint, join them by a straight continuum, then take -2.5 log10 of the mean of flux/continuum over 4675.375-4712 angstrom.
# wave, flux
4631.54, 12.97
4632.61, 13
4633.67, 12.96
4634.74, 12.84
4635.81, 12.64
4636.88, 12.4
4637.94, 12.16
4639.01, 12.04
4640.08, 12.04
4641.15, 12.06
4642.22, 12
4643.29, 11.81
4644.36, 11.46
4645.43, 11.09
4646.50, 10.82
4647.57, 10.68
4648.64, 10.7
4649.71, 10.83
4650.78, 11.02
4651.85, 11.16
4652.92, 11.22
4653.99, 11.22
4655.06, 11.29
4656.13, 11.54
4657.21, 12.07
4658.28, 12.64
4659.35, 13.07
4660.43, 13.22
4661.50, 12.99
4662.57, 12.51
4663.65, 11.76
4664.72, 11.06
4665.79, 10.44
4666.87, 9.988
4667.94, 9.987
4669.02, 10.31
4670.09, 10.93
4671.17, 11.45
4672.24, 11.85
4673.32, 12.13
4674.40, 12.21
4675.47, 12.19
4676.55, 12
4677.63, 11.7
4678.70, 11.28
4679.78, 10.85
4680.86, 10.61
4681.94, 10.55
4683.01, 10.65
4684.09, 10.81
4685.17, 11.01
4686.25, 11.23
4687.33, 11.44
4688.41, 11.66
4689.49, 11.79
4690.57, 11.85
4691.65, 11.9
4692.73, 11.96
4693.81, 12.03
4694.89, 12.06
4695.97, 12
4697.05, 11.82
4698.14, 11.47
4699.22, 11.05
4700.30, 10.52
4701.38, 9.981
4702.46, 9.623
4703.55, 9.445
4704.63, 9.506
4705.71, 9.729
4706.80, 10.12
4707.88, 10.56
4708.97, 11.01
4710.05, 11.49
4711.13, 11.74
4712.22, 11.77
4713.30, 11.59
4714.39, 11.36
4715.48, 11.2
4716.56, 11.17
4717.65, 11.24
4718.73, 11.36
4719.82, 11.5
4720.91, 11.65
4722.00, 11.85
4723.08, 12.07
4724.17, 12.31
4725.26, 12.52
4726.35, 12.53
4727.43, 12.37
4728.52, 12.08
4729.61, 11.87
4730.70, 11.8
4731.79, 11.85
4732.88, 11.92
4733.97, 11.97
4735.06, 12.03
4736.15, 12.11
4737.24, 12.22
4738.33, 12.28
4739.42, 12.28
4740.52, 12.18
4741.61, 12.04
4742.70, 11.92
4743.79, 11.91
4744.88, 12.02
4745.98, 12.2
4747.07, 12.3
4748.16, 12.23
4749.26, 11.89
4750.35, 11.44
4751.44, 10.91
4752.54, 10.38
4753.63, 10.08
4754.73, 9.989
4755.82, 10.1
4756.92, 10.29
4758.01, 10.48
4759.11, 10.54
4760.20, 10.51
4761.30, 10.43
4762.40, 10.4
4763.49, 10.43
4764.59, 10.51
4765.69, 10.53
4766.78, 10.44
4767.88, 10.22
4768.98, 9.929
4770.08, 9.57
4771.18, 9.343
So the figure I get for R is 0.04 mag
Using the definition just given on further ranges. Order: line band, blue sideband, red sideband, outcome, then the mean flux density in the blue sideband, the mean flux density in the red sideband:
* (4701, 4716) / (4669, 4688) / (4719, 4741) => 0.11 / 11.3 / 12.1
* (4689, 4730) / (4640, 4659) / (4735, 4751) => 0.04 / 11.4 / 12.1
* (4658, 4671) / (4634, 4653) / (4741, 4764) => 0.00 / 11.6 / 11.1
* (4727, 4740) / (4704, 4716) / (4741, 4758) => -0.09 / 10.9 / 11.3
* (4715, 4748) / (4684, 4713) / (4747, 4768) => -0.10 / 11.1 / 10.7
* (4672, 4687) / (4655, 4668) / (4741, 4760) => 0.03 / 11.8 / 11.2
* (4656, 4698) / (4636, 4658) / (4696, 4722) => -0.03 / 11.5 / 10.9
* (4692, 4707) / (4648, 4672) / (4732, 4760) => 0.06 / 11.4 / 11.5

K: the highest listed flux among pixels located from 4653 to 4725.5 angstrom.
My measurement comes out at 13.22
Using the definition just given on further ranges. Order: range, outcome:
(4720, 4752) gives 12.53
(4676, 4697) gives 12.06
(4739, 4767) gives 12.3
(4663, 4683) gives 12.21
